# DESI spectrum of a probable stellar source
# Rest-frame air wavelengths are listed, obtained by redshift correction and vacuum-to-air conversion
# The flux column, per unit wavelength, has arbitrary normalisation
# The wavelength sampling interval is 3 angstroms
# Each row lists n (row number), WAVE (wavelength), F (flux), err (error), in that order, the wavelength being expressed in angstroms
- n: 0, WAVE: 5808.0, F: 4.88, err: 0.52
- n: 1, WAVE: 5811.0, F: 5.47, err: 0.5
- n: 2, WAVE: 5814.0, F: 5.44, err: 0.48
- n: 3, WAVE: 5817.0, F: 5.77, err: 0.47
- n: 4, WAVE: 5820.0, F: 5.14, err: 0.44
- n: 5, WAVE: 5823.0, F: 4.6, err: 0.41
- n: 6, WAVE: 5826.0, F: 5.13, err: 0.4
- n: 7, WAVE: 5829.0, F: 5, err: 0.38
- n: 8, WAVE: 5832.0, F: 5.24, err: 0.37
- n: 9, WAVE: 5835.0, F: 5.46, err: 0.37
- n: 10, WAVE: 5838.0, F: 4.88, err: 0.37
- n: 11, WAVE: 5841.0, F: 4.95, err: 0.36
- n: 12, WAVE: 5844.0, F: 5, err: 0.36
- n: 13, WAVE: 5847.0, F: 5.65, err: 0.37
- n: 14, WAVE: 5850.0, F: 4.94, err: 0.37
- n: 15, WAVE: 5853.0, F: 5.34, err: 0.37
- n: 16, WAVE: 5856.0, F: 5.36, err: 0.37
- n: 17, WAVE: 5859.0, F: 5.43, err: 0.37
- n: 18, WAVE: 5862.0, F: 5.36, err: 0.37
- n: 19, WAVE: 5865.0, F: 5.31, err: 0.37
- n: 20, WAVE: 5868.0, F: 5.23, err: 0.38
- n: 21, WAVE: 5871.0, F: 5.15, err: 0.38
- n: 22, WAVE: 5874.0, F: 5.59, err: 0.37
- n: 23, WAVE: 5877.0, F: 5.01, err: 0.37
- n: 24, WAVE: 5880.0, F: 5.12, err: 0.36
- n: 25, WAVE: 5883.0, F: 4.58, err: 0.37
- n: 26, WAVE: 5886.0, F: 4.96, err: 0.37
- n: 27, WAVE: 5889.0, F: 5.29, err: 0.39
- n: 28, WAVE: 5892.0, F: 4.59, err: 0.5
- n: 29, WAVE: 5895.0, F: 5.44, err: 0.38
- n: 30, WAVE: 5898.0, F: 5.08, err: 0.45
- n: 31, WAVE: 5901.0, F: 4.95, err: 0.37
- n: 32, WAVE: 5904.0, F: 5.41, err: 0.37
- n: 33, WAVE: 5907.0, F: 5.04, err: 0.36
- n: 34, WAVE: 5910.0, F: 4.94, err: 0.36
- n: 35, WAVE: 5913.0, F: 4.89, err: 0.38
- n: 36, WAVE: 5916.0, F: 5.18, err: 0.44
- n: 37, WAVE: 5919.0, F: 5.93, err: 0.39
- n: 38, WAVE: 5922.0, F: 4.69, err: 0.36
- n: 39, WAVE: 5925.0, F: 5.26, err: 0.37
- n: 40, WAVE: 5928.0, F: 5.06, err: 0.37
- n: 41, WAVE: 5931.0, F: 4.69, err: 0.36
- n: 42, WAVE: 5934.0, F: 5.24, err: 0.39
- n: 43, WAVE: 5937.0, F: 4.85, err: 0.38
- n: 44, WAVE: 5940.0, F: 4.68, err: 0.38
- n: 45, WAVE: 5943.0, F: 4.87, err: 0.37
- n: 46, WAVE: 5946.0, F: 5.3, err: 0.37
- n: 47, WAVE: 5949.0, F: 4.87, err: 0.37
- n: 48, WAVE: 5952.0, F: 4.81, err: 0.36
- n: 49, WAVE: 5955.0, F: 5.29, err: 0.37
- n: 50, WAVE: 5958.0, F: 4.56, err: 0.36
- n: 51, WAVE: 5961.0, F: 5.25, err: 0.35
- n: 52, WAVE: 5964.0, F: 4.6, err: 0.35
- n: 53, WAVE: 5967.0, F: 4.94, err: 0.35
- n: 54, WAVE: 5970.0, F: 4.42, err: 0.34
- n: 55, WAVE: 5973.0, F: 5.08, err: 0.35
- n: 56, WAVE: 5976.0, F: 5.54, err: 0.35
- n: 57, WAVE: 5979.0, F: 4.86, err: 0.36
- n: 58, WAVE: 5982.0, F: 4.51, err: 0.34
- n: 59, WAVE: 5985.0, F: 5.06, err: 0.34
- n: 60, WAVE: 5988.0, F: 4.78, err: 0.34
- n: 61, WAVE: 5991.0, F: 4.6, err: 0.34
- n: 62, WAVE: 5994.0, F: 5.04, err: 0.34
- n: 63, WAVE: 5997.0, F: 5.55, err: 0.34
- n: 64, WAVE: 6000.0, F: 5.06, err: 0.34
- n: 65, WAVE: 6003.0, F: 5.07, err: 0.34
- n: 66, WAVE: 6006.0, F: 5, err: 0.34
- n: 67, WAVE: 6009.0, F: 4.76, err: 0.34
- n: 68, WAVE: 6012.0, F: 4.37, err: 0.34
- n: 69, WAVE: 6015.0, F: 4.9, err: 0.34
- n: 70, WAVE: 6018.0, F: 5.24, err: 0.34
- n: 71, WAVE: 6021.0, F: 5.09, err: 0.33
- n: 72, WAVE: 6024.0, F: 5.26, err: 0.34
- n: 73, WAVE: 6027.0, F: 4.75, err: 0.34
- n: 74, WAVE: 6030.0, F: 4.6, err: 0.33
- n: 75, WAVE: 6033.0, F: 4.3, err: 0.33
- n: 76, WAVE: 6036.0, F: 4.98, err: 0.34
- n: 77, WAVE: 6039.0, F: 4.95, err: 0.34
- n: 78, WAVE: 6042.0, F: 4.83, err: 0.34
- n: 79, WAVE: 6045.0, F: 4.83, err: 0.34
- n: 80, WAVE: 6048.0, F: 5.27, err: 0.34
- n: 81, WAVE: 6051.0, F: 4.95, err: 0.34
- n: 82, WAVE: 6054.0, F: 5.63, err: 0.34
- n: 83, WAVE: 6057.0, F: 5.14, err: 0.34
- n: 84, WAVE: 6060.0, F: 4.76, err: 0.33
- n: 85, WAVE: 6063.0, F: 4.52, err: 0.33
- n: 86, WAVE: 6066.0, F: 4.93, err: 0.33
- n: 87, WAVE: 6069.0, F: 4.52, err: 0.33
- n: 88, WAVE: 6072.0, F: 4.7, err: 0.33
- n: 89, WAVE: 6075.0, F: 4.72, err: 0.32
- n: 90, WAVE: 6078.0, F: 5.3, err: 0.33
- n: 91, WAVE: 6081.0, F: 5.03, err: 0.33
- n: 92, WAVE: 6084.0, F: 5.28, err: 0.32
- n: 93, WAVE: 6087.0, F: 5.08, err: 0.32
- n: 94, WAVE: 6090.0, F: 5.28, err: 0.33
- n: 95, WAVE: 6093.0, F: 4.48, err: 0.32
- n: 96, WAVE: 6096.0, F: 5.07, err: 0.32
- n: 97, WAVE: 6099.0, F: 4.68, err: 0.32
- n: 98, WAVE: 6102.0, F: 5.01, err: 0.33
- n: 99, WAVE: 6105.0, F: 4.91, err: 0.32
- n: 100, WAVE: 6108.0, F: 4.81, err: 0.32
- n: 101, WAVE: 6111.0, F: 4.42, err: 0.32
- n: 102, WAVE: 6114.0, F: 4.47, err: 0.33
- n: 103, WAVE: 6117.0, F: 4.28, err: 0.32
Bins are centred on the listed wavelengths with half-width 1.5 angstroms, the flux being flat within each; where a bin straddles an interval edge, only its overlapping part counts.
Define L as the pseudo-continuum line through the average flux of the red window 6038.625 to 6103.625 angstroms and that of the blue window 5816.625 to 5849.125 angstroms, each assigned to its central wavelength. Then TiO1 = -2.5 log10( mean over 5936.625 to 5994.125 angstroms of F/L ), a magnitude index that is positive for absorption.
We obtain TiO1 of 0.03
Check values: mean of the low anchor 5.14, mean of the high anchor 4.95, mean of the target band 4.89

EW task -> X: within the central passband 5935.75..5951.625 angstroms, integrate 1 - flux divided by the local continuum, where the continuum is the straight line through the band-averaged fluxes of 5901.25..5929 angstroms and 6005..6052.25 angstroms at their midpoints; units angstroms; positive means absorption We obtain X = 0.5 angstroms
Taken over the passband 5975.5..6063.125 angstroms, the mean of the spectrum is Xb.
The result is 4.94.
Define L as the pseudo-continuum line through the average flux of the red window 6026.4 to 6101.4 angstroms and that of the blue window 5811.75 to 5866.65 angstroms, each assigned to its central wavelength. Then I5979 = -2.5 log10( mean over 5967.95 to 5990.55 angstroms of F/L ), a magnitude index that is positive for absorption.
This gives 0.03 mag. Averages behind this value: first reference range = 5.23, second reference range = 4.91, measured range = 4.88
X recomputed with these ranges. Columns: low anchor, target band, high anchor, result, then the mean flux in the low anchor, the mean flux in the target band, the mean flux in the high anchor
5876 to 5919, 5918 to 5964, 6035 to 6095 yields 0.4 angstroms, 5.07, 5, 4.96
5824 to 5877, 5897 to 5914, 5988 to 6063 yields 0.3 angstroms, 5.22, 5.06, 4.94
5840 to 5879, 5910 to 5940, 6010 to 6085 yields 0.4 angstroms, 5.26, 5.06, 4.91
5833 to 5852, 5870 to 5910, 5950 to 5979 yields -0.1 angstroms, 5.15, 5.09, 4.94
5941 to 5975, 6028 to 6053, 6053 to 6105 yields 0.4 angstroms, 4.91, 4.85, 4.94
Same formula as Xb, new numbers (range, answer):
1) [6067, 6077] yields 4.69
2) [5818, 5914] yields 5.13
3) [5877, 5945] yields 5.04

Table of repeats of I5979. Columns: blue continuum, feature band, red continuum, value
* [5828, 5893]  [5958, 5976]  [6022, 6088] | 0.03 mag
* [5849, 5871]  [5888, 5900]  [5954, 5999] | 0.02 mag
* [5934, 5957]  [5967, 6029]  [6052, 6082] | 0.00 mag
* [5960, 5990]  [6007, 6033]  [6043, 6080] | 0.02 mag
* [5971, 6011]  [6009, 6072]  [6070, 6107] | 0.02 mag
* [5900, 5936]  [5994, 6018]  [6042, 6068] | 0.01 mag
